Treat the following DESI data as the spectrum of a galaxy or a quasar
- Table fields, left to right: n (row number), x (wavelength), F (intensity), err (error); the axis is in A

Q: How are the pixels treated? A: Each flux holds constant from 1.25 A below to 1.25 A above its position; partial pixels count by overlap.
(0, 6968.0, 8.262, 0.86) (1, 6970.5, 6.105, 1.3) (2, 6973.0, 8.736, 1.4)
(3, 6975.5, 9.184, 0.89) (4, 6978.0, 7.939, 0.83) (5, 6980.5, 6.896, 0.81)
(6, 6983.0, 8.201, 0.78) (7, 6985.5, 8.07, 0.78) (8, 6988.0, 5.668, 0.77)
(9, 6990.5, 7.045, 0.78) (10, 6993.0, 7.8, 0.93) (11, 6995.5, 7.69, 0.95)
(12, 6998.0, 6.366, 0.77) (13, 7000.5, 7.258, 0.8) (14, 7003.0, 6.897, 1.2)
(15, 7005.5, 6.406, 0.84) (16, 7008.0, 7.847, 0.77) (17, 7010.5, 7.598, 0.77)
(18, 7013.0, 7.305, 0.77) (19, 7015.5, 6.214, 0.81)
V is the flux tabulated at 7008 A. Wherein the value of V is 7.847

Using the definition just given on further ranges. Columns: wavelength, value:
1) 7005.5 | 6.406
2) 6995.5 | 7.69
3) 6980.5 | 6.896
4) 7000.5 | 7.258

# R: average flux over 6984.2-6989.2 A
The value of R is 6.89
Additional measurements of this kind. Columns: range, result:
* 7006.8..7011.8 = 7.72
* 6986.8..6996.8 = 7.05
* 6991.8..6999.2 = 7.29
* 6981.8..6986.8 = 8.11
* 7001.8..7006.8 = 6.66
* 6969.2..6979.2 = 7.99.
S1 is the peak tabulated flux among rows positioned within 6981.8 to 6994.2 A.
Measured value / 8.201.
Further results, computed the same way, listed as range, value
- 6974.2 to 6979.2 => 9.184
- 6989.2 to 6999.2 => 7.8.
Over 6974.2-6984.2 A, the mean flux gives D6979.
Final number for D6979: 8.06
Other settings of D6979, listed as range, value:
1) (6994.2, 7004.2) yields 7.06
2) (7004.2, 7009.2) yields 7.12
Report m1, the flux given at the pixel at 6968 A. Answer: 8.262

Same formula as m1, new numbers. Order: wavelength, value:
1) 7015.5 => 6.214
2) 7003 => 6.897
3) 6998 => 6.366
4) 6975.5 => 9.184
